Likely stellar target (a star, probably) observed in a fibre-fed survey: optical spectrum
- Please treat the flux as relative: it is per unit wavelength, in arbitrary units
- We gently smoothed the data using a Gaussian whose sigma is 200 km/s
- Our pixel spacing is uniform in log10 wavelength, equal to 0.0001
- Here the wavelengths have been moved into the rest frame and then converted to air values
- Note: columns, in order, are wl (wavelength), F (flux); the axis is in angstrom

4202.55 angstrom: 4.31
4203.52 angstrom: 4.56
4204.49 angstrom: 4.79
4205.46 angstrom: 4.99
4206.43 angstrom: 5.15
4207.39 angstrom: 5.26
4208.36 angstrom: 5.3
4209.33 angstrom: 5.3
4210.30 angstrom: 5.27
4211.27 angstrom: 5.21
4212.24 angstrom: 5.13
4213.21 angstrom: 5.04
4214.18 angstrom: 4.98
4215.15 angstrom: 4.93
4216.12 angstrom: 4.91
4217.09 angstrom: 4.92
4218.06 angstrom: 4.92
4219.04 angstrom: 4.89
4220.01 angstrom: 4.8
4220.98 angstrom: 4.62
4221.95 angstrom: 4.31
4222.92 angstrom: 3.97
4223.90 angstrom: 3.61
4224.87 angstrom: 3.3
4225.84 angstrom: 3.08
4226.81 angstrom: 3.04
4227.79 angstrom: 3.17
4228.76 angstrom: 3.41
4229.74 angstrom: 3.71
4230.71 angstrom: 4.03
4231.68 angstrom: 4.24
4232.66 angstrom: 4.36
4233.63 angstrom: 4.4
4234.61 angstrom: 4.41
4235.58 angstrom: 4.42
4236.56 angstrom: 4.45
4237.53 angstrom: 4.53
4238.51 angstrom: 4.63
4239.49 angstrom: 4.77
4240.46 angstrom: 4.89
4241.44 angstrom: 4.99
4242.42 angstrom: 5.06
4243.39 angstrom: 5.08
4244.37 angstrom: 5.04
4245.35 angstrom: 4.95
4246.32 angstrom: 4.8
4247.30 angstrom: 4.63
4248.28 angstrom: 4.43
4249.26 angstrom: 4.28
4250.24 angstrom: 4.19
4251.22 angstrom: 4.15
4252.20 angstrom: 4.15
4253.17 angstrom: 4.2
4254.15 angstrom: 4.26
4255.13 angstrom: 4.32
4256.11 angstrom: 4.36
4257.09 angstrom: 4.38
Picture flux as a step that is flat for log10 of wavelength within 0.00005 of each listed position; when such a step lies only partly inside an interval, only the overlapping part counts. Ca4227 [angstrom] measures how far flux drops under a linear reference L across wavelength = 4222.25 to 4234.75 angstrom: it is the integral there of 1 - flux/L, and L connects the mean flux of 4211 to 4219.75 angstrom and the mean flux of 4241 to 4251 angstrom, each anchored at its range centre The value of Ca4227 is 2.9 angstrom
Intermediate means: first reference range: 4.98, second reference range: 4.73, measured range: 3.74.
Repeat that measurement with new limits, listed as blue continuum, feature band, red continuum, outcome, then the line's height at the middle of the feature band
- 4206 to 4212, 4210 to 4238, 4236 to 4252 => 3.7 angstrom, 5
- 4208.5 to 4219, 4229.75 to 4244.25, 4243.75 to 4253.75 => 0.3 angstrom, 4.68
